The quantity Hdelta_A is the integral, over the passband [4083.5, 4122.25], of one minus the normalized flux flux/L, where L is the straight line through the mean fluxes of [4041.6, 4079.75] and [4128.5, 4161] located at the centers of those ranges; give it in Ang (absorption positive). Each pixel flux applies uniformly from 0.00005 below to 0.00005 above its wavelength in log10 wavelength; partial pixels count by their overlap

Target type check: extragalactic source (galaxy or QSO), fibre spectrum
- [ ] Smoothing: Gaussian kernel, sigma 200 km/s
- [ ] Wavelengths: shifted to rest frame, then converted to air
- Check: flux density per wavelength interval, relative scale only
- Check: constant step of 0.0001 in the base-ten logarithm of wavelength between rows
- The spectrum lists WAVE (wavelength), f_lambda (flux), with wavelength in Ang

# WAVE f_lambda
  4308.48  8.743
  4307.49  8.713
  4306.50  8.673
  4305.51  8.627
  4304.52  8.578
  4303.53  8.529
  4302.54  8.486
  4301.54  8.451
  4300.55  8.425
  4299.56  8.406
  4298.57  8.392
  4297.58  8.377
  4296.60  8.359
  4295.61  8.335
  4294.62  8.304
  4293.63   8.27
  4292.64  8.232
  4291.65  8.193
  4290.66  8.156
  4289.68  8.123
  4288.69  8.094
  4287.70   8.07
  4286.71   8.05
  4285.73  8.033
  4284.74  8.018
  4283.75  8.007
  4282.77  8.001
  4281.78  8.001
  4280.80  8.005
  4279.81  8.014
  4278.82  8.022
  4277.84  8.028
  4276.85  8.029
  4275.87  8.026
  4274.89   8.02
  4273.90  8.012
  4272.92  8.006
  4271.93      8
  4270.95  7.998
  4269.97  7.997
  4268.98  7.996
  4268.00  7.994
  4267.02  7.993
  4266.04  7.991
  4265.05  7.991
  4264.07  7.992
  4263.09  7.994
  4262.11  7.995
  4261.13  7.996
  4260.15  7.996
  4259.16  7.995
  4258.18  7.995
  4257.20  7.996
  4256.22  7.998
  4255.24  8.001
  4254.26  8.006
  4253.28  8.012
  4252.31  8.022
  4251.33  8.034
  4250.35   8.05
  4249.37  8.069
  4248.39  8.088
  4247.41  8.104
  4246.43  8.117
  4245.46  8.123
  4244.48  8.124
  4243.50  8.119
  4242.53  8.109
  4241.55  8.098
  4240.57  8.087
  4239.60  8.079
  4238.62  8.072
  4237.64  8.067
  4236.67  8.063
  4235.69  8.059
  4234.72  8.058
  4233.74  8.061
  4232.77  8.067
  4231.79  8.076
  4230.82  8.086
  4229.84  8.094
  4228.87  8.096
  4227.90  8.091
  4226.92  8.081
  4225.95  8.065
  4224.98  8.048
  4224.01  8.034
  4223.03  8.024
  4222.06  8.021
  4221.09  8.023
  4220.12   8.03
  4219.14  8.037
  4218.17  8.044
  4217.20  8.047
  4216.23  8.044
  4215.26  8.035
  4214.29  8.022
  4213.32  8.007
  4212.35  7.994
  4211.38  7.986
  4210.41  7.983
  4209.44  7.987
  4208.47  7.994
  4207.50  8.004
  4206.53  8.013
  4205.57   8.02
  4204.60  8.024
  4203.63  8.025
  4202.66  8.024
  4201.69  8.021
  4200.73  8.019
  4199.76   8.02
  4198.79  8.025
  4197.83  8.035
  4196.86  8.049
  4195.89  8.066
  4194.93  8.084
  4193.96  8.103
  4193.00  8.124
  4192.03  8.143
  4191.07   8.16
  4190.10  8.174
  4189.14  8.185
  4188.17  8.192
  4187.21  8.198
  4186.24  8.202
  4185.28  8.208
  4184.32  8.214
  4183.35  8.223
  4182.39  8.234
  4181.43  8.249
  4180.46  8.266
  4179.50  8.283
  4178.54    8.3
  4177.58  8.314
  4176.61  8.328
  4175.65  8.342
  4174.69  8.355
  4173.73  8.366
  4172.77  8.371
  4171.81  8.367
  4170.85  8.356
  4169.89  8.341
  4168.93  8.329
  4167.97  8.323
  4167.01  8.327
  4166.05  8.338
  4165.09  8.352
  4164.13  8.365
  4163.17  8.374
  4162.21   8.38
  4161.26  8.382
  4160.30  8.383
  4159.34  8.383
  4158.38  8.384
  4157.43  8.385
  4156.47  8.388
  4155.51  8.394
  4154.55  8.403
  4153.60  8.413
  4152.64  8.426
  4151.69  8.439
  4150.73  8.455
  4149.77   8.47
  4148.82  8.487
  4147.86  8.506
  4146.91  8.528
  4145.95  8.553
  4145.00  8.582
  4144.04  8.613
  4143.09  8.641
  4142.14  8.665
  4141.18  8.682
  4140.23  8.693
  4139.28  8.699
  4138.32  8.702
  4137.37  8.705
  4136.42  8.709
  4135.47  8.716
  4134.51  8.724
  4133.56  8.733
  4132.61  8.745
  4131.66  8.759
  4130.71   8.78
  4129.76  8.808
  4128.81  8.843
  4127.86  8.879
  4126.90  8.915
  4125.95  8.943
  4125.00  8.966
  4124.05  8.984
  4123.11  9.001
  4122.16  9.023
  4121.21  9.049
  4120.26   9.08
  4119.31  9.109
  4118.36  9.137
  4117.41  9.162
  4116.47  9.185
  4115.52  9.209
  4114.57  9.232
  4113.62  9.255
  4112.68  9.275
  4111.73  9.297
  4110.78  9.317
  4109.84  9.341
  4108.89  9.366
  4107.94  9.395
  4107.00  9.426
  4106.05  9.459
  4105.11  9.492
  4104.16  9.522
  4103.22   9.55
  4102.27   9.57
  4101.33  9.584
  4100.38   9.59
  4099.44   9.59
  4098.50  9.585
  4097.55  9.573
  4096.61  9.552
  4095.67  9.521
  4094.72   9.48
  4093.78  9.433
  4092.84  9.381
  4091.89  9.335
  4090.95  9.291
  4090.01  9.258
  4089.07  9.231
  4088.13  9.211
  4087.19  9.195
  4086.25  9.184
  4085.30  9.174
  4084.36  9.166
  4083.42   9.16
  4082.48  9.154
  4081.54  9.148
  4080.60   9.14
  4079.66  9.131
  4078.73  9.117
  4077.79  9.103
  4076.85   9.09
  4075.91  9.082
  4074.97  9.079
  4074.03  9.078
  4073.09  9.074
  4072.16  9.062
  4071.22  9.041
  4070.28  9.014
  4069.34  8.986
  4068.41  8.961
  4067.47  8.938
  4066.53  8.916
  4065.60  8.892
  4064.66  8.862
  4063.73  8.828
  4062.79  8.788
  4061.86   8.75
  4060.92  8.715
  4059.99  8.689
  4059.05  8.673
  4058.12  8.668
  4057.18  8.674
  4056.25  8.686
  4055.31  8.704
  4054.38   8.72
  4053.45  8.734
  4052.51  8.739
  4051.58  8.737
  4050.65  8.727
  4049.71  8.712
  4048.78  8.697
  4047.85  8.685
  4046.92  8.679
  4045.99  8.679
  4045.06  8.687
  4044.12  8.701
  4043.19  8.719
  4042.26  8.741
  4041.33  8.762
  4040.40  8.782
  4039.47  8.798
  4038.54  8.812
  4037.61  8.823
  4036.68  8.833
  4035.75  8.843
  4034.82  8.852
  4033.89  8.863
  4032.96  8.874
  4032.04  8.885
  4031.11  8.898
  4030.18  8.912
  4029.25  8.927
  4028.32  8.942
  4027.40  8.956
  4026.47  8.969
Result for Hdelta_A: -2.8 Ang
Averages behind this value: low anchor 8.84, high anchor 8.58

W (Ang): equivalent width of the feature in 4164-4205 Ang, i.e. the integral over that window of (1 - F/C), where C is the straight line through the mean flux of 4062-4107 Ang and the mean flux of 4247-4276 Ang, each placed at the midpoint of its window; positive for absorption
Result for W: 1.6 Ang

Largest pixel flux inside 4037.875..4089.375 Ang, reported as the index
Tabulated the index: 9.231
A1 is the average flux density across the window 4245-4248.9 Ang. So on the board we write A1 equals 8.11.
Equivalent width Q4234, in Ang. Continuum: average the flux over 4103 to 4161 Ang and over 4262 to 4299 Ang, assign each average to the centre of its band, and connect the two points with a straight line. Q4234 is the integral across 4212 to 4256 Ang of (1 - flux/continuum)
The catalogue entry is 1.40 Ang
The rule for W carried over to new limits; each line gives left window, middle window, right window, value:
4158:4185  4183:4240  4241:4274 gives 0.8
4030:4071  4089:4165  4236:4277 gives -3.8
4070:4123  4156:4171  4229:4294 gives 0.7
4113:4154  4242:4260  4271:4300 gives 0.5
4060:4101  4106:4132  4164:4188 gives -0.9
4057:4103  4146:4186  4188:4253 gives 0.6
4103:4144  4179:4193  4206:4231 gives 0.3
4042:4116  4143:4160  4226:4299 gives 0.4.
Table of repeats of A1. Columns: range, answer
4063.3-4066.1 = 8.89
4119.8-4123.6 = 9.05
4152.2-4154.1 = 8.43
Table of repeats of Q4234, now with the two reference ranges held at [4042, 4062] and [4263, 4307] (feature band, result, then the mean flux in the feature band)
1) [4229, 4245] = 0.37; 8.08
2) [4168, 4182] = 0.15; 8.33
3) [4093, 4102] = -0.99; 9.55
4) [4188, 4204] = 0.55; 8.08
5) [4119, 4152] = -0.92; 8.75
